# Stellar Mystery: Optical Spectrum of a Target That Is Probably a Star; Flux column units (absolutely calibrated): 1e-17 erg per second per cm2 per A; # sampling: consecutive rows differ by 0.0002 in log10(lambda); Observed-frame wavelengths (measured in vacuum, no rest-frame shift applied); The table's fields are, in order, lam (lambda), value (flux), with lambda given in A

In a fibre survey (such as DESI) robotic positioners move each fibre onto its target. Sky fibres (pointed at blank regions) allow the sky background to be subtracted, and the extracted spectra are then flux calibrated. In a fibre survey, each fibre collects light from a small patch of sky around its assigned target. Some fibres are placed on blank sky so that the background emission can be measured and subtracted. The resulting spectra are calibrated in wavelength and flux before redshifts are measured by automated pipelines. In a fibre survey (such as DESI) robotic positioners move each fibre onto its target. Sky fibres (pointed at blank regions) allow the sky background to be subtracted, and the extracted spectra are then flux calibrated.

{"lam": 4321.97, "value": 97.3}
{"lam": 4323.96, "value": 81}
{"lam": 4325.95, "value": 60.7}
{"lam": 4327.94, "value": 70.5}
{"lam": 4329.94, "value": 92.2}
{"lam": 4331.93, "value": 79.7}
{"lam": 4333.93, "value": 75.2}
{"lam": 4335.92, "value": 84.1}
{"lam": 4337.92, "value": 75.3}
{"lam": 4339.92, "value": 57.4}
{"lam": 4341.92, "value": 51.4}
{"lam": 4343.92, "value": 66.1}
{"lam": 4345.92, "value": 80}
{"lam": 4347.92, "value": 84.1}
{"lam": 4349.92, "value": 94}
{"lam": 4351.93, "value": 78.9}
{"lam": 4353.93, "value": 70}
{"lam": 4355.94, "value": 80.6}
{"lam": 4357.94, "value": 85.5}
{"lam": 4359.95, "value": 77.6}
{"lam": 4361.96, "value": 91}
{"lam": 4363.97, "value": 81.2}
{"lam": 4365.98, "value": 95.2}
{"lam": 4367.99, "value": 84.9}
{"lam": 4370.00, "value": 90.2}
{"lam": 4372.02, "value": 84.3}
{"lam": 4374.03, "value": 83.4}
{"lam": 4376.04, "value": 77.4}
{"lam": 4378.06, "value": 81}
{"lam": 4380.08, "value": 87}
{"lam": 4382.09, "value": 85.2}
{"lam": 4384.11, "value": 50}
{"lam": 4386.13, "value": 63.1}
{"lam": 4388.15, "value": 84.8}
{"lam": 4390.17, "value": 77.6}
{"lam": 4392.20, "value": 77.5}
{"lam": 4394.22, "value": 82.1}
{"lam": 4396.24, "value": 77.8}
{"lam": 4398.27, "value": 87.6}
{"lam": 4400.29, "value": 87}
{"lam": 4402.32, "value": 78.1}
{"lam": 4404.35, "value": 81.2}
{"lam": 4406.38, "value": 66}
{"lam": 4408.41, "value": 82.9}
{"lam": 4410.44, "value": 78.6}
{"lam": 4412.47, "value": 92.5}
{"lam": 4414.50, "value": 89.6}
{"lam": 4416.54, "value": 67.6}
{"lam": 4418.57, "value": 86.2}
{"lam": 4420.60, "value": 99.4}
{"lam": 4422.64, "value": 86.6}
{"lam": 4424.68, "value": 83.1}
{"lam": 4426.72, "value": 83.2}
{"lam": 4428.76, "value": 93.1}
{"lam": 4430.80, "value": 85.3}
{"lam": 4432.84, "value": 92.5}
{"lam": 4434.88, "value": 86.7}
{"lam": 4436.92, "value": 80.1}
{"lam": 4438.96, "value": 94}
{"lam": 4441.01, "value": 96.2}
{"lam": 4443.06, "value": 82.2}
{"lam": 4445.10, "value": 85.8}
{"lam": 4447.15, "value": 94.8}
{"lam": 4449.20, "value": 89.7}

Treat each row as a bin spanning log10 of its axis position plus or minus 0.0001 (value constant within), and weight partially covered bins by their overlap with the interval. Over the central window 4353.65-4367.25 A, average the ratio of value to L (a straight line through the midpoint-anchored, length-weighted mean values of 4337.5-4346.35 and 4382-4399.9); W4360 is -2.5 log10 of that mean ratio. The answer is -0.21 mag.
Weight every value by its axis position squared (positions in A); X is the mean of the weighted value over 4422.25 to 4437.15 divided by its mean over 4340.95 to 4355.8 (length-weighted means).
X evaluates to 1.2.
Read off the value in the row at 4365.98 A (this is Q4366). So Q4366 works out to 95.2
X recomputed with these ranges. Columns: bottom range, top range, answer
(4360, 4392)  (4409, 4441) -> 1.10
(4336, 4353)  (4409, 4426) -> 1.19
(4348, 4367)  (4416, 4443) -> 1.08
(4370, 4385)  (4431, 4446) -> 1.14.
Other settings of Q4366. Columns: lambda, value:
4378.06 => 81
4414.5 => 89.6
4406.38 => 66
